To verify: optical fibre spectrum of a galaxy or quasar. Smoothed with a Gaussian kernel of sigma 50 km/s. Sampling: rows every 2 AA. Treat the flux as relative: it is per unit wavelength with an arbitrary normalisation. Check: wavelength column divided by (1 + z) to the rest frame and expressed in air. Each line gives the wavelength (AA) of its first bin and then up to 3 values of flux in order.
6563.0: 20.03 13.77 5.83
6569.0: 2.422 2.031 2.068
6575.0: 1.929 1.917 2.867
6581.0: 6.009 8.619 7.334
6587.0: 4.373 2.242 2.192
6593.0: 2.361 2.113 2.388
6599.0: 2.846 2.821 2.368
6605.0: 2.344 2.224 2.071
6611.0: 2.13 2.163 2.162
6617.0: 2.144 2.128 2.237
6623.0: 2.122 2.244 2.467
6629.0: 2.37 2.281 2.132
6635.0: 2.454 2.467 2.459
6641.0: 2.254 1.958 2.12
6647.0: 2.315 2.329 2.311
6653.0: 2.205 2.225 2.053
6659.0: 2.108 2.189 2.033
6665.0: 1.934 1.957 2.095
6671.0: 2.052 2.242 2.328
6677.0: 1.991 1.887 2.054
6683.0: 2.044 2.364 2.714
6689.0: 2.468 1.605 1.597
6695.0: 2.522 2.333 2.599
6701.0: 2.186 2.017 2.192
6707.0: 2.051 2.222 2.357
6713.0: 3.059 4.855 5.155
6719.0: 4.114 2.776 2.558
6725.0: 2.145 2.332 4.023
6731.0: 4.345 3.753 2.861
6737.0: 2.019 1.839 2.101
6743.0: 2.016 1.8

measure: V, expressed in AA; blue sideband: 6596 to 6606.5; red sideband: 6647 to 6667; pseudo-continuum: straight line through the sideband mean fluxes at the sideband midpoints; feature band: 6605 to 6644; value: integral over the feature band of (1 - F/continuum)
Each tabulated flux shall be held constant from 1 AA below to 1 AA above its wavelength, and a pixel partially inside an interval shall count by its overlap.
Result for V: 2.2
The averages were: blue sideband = 2.54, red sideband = 2.15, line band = 2.24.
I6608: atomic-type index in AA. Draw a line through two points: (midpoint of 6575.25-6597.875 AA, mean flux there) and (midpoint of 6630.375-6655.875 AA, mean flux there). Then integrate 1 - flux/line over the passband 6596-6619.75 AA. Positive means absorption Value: 6.70 AA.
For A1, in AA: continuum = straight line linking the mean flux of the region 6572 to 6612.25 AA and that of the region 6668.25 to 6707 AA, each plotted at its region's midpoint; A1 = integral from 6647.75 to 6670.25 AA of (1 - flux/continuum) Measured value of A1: 3.05 AA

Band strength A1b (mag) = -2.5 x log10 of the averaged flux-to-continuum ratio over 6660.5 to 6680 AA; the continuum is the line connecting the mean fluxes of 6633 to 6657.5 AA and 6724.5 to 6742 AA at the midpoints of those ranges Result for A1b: 0.174 mag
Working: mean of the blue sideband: 2.26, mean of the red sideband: 2.84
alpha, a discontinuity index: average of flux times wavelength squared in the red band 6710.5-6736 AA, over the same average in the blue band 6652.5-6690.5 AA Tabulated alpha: 1.62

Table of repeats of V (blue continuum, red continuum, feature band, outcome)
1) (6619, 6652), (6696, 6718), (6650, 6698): 8.0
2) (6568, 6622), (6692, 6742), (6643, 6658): 3.4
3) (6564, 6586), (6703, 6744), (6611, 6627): 8.0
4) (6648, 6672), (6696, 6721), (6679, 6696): 2.8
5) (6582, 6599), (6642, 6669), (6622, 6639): 2.9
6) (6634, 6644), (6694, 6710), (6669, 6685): 1.3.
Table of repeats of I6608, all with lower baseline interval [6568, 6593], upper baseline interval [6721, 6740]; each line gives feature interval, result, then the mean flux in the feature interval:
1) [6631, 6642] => 3.3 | 2.35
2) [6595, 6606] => 3.1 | 2.51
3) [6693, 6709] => 4.2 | 2.23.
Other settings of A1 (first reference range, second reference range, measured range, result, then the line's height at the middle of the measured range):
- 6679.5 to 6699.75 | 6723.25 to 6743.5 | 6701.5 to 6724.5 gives -4.4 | 2.5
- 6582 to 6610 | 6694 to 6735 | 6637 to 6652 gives 4.3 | 3.17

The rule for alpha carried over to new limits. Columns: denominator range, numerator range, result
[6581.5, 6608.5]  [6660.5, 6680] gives 0.62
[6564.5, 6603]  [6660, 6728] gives 0.66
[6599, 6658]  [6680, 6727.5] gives 1.17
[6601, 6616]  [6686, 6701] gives 1.03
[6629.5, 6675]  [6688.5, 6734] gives 1.32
